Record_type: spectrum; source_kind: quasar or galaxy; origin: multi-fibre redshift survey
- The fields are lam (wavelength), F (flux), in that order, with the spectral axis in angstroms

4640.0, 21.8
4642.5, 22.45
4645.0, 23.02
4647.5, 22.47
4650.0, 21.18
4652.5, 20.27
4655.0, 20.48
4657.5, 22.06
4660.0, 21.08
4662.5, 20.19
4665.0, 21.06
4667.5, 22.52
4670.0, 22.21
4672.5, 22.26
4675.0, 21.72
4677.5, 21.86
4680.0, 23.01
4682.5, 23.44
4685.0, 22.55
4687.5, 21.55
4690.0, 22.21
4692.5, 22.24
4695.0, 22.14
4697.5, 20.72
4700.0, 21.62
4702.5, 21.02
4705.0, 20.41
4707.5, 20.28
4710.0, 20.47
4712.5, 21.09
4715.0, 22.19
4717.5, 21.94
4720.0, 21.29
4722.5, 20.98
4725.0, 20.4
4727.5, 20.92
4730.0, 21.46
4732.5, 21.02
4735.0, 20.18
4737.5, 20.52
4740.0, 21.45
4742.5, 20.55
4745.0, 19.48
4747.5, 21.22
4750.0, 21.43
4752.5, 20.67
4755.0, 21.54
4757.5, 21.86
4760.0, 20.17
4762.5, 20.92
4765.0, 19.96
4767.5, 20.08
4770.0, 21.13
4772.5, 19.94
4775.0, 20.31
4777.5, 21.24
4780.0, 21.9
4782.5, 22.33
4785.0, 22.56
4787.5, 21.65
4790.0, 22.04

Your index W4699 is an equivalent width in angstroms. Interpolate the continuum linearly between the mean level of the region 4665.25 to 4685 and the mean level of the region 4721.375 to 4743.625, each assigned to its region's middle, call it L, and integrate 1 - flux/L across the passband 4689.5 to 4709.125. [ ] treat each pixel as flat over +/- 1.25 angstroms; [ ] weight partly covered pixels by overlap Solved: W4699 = 0.4 angstroms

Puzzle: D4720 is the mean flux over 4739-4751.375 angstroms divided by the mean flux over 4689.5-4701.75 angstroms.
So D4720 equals 0.96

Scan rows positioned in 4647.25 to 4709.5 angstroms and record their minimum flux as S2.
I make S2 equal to 20.19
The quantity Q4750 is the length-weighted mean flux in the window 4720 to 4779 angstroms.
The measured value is 20.8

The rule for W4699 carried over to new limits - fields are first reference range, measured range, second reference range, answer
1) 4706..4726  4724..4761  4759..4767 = -0.4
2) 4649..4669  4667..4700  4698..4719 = -1.6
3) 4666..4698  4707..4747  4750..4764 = 1.1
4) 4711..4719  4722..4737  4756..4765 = 0.4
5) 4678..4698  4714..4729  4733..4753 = 0.0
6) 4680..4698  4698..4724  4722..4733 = 0.5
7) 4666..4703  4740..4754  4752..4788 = 0.4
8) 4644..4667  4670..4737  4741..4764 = -1.3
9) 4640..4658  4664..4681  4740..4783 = -0.5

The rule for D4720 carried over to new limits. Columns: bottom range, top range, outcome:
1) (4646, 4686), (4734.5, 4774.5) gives 0.95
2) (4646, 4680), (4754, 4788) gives 0.98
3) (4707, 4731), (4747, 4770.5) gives 0.99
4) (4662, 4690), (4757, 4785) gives 0.95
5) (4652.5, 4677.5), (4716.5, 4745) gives 0.97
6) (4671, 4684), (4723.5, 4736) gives 0.93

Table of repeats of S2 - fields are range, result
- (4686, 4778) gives 19.48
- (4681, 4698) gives 20.72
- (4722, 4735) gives 20.18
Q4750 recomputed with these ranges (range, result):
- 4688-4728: 21.3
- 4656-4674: 21.6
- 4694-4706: 21.2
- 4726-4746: 20.7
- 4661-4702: 21.9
